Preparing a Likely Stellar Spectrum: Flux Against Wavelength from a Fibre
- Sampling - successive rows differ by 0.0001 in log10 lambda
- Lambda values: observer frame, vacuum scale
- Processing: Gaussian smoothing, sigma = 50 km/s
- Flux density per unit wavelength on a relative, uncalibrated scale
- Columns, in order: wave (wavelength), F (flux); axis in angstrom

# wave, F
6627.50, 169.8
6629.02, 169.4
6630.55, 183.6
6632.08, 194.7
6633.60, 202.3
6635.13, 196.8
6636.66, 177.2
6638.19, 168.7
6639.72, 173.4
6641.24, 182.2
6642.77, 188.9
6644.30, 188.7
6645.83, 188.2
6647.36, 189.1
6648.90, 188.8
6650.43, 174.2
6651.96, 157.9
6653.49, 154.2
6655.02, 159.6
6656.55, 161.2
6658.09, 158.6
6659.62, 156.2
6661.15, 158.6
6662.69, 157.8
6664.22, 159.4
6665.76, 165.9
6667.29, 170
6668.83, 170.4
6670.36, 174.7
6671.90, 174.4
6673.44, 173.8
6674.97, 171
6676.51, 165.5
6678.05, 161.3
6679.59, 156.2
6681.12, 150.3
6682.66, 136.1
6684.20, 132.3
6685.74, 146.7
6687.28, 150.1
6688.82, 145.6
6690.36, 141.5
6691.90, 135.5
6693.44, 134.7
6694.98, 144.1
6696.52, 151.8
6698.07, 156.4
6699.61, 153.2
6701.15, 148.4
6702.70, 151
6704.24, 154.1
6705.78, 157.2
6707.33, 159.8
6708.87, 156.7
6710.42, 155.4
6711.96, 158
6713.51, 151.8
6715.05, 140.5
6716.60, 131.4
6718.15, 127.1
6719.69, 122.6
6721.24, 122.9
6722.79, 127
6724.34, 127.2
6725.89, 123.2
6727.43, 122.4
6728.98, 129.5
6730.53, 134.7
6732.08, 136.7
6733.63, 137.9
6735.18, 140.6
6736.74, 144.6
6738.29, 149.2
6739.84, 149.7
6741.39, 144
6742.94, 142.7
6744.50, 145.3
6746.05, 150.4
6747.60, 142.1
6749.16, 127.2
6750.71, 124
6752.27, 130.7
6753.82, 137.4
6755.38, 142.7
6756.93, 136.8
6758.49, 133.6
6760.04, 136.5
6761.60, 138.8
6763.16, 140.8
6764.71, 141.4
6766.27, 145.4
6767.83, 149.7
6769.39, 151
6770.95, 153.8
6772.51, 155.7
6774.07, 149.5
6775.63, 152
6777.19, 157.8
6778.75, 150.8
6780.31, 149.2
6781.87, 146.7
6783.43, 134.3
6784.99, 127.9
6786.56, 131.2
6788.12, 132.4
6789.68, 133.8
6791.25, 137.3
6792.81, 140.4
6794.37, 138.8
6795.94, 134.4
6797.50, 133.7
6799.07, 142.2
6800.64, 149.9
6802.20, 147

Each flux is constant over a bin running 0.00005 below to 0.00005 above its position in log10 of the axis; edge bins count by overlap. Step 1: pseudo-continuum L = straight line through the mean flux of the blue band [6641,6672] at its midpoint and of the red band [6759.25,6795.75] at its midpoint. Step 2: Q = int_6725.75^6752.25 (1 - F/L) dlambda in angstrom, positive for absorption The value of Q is 2.4 angstrom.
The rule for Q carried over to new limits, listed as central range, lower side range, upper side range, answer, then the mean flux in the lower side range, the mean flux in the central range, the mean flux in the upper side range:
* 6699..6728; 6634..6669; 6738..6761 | 1.9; 172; 142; 139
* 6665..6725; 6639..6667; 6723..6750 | 1.6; 170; 150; 138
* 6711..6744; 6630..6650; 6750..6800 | 4.3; 186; 137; 141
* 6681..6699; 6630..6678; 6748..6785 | 2.2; 173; 144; 143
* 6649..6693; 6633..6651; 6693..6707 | 2.5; 185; 158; 151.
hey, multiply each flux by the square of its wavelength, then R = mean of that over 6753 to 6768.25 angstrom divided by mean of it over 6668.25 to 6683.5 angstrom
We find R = 0.88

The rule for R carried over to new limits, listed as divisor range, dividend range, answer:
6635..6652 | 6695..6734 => 0.80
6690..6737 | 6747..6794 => 1.02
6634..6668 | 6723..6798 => 0.84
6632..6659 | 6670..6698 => 0.87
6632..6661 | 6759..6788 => 0.85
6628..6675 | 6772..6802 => 0.85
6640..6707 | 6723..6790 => 0.90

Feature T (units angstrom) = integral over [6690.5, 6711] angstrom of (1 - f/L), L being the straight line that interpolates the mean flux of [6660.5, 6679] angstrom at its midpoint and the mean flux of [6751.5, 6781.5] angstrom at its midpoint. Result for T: 1.2 angstrom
